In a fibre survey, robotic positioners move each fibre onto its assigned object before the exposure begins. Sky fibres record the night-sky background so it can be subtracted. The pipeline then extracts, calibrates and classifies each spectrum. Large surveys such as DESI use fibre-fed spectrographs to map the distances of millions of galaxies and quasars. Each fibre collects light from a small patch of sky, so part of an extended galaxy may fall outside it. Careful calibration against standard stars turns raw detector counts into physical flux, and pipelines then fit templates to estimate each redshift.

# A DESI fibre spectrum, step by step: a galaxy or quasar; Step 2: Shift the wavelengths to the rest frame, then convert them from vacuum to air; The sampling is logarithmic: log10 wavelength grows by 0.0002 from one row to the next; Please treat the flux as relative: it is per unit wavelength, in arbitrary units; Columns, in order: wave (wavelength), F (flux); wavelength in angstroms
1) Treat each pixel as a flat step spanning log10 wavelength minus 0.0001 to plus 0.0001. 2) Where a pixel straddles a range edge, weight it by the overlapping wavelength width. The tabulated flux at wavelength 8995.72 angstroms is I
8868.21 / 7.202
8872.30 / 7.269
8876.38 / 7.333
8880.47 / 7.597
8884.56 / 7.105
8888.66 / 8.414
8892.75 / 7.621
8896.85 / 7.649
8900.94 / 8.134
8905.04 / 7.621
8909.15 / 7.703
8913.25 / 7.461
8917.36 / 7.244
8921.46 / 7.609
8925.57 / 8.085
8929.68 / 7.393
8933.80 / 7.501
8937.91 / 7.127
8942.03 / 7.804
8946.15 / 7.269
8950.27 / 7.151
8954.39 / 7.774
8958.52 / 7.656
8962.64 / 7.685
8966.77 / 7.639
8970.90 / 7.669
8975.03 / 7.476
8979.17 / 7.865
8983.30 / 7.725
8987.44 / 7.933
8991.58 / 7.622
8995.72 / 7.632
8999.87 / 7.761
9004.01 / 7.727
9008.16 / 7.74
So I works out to 7.632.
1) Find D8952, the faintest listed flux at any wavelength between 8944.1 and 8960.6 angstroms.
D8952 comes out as 7.151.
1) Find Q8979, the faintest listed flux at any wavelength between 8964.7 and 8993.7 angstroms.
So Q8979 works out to 7.476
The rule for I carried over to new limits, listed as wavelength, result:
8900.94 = 8.134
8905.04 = 7.621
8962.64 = 7.685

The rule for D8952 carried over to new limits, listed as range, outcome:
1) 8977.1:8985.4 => 7.725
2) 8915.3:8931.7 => 7.244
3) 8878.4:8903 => 7.105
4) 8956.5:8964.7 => 7.656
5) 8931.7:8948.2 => 7.127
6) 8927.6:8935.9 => 7.393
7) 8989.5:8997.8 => 7.622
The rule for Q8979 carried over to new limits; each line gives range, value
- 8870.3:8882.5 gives 7.269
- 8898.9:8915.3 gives 7.461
